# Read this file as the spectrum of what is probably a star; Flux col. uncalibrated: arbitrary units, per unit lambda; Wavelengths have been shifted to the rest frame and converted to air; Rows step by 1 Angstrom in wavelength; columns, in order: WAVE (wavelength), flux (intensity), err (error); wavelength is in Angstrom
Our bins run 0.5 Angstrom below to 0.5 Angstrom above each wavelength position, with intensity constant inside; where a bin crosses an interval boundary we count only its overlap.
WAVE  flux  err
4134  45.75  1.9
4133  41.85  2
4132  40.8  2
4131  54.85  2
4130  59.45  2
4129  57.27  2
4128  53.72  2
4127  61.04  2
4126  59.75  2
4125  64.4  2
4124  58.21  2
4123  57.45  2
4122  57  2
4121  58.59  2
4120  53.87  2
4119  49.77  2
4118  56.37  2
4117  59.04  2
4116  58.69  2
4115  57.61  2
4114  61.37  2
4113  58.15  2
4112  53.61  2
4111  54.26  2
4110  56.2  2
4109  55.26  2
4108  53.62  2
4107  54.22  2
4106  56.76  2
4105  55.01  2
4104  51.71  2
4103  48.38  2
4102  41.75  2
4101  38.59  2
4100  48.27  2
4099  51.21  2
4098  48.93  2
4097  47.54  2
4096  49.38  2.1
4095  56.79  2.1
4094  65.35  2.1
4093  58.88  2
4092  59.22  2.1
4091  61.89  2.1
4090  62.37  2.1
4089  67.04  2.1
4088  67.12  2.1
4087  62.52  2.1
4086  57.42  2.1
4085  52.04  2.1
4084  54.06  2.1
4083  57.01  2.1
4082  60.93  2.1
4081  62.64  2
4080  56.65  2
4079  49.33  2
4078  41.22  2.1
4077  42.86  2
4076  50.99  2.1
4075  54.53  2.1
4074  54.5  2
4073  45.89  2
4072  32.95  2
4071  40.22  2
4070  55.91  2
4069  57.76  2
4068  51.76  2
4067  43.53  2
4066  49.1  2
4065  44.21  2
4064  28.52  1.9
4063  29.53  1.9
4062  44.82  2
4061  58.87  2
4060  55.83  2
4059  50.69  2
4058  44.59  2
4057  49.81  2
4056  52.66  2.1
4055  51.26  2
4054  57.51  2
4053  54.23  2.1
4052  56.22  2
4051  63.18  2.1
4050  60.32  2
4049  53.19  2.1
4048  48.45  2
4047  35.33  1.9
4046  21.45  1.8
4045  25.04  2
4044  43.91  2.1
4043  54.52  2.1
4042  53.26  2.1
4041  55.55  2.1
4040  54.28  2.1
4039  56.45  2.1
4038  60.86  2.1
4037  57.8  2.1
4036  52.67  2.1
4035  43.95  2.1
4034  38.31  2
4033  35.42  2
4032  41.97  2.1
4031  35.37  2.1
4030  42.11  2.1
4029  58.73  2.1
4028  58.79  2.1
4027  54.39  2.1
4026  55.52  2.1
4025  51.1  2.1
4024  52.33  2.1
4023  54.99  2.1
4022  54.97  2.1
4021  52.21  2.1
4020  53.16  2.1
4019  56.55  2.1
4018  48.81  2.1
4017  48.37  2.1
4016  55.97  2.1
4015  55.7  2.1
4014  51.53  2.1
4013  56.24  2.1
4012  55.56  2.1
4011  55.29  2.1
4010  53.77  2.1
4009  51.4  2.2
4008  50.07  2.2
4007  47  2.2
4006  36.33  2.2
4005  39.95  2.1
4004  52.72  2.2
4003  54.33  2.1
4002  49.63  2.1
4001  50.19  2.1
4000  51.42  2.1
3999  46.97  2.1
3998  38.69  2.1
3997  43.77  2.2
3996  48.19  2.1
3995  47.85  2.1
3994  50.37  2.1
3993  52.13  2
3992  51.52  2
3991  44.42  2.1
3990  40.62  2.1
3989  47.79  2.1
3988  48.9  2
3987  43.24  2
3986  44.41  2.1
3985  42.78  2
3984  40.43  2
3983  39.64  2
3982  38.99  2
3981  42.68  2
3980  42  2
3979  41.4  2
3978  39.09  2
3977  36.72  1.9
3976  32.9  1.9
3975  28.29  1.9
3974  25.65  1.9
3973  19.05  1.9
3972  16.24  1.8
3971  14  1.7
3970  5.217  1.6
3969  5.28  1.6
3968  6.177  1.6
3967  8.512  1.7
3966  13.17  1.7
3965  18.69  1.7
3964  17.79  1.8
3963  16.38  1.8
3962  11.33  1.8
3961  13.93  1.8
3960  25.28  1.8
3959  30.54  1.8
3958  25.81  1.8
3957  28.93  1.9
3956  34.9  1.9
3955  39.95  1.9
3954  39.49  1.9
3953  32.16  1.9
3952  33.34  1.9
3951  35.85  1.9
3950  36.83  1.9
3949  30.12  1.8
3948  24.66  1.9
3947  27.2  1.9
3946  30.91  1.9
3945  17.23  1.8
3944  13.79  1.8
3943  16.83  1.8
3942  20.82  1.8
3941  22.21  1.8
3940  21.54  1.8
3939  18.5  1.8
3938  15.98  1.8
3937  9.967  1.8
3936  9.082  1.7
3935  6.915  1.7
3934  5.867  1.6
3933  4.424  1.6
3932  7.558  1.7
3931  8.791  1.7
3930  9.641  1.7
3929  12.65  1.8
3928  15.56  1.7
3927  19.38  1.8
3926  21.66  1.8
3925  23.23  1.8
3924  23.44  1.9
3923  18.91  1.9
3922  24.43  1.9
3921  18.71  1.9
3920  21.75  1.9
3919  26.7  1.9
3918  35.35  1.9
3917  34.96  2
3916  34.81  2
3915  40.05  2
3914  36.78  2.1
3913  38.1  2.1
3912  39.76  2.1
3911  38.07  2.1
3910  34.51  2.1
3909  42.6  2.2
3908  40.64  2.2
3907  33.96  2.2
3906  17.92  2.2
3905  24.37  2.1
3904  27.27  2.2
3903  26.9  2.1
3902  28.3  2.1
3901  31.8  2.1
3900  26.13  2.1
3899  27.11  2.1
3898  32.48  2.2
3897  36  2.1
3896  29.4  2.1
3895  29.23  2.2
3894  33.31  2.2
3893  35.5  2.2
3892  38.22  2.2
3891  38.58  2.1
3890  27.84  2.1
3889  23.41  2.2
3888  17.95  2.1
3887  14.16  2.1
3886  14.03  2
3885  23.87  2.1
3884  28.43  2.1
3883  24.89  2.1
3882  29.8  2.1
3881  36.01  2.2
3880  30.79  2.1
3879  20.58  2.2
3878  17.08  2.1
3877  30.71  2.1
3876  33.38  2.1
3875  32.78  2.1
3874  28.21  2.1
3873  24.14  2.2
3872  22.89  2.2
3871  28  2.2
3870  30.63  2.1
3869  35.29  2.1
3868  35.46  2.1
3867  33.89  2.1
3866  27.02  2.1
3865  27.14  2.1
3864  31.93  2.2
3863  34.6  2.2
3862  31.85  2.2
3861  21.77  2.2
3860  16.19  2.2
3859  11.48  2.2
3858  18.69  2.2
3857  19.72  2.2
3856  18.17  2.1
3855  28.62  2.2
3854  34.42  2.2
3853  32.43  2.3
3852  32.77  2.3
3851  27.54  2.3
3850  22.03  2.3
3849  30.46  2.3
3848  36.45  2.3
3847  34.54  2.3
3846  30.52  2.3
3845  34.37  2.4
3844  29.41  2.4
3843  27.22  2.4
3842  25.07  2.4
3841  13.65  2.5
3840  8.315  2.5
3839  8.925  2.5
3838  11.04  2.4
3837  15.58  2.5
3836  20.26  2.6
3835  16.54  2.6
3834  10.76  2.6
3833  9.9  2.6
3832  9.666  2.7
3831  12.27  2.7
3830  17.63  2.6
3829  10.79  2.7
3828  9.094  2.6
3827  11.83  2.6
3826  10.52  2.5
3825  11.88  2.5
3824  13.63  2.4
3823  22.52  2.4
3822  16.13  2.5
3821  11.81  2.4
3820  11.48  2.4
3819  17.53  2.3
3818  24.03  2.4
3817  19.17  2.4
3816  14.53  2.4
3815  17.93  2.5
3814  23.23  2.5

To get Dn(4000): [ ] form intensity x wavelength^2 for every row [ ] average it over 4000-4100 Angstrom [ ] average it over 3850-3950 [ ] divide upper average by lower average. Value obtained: 2.15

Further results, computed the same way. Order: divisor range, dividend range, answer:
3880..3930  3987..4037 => 1.84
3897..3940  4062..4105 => 2.31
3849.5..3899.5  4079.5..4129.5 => 2.28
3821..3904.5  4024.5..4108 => 2.30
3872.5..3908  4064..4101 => 2.08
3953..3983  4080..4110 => 2.35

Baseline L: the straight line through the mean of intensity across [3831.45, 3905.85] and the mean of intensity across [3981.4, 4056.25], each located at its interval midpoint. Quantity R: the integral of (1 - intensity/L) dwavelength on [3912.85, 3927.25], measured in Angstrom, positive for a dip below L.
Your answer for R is 2.5 Angstrom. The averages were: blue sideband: 25.9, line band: 27.8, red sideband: 49.1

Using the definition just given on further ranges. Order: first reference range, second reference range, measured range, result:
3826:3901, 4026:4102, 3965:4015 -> 2.43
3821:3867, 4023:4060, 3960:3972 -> 8.08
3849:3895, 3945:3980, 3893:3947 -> 3.69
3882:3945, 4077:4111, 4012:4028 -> -4.30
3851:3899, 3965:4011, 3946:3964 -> 3.45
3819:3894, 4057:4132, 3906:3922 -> -1.64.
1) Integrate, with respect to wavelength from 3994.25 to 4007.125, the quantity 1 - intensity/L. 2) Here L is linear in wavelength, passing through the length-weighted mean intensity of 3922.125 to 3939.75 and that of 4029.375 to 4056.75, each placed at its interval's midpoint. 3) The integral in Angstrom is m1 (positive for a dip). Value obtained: -4.16 Angstrom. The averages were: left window 14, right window 48.4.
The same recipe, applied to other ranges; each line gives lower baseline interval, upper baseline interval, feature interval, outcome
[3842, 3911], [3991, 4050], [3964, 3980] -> 8.0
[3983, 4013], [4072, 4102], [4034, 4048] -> 1.0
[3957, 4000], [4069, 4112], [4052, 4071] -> -0.4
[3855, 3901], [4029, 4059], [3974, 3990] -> 0.2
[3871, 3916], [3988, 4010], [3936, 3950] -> 6.4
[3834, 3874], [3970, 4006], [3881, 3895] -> 0.9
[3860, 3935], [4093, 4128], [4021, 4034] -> -1.6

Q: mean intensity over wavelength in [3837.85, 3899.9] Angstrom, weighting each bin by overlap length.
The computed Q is 27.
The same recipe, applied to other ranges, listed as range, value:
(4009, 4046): 50.6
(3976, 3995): 43.6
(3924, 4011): 30.1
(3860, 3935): 27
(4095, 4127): 54.2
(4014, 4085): 49.8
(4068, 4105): 53.2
